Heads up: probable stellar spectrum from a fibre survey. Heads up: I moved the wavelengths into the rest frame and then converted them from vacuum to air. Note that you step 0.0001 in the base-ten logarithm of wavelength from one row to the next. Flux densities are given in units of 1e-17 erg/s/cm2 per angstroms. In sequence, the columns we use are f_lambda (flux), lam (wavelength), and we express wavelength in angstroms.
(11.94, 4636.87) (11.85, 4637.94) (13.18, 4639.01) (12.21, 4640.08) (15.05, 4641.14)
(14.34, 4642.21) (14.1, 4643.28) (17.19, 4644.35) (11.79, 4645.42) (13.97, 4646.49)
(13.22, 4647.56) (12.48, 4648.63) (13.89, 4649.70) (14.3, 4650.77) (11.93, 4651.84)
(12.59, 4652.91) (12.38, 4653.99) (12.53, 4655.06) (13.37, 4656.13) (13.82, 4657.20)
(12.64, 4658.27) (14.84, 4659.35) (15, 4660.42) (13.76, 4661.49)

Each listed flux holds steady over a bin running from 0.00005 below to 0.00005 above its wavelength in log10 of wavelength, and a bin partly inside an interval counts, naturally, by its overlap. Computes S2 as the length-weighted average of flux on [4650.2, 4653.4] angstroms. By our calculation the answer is 13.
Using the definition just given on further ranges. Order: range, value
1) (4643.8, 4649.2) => 13.7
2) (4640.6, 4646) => 14.5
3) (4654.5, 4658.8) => 13.1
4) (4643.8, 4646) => 14.5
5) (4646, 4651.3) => 13.6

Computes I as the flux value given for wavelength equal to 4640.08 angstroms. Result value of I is 12.21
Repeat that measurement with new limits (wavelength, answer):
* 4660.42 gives 15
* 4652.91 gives 12.59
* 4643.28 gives 14.1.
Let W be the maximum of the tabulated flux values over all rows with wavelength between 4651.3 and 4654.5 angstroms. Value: 12.59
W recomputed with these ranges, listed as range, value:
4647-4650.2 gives 13.89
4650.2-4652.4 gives 14.3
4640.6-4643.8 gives 15.05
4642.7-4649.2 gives 17.19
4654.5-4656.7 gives 13.37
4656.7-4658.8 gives 13.82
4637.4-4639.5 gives 13.18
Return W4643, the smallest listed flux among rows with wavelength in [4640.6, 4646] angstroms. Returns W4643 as 11.79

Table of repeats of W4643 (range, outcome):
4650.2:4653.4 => 11.93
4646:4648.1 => 13.22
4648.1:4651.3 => 12.48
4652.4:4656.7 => 12.38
